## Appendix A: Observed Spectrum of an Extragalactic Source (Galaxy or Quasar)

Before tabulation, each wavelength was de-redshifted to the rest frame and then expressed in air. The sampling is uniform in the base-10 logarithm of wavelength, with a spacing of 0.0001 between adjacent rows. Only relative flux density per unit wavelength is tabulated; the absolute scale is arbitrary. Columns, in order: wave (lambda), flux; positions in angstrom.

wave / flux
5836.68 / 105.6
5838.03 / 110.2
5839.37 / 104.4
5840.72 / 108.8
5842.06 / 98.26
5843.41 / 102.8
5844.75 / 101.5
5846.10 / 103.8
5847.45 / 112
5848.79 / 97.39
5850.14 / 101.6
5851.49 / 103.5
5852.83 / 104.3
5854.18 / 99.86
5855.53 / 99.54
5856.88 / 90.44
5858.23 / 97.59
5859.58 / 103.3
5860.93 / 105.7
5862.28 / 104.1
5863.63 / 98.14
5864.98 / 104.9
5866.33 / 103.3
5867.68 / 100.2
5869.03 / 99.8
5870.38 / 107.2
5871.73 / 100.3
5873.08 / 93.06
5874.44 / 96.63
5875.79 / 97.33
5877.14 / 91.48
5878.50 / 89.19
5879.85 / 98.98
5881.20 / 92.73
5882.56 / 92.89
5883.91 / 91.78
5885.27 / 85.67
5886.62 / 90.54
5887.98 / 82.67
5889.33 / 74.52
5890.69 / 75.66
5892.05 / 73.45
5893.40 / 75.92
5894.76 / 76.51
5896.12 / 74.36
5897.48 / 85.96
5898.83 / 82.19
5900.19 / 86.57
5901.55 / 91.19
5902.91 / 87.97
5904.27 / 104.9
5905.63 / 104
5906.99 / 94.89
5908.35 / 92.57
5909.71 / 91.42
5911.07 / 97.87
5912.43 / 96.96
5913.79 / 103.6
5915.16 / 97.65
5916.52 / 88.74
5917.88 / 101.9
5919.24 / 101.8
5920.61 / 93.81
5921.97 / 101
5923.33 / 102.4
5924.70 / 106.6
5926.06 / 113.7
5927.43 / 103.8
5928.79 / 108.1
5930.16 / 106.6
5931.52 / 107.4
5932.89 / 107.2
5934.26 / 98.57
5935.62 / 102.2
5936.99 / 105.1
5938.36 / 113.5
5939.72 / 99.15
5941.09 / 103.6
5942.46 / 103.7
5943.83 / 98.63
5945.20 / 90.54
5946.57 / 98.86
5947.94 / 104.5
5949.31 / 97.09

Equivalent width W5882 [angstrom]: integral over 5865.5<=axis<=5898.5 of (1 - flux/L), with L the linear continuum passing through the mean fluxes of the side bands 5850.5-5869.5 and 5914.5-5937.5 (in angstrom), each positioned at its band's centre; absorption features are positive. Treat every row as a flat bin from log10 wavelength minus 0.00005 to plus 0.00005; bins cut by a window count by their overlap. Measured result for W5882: 3.9 angstrom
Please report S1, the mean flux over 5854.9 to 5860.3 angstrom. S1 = 97.7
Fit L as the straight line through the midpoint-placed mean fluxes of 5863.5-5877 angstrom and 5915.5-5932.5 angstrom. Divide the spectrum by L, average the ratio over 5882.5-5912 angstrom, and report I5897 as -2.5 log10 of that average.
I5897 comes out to 0.167 mag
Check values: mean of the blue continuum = 99.9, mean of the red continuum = 103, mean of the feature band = 87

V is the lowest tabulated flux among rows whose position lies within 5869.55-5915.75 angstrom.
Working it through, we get 73.45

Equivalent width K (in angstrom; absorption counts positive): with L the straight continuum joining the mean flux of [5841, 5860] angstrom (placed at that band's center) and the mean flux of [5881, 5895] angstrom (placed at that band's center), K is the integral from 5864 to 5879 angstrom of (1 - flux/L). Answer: -1.3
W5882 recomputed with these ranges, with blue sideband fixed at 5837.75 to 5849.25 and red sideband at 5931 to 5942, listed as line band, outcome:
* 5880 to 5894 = 2.7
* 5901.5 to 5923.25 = 1.5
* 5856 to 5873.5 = 0.6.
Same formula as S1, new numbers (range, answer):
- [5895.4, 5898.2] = 80.2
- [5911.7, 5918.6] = 97.8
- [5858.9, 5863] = 104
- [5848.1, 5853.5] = 102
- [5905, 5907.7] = 99.3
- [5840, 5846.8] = 103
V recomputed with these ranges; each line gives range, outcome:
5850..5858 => 90.44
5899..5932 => 86.57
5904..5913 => 91.42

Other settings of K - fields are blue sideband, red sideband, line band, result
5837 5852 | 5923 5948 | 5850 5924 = 6.94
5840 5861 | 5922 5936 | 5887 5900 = 3.17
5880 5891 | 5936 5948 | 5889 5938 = -0.40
